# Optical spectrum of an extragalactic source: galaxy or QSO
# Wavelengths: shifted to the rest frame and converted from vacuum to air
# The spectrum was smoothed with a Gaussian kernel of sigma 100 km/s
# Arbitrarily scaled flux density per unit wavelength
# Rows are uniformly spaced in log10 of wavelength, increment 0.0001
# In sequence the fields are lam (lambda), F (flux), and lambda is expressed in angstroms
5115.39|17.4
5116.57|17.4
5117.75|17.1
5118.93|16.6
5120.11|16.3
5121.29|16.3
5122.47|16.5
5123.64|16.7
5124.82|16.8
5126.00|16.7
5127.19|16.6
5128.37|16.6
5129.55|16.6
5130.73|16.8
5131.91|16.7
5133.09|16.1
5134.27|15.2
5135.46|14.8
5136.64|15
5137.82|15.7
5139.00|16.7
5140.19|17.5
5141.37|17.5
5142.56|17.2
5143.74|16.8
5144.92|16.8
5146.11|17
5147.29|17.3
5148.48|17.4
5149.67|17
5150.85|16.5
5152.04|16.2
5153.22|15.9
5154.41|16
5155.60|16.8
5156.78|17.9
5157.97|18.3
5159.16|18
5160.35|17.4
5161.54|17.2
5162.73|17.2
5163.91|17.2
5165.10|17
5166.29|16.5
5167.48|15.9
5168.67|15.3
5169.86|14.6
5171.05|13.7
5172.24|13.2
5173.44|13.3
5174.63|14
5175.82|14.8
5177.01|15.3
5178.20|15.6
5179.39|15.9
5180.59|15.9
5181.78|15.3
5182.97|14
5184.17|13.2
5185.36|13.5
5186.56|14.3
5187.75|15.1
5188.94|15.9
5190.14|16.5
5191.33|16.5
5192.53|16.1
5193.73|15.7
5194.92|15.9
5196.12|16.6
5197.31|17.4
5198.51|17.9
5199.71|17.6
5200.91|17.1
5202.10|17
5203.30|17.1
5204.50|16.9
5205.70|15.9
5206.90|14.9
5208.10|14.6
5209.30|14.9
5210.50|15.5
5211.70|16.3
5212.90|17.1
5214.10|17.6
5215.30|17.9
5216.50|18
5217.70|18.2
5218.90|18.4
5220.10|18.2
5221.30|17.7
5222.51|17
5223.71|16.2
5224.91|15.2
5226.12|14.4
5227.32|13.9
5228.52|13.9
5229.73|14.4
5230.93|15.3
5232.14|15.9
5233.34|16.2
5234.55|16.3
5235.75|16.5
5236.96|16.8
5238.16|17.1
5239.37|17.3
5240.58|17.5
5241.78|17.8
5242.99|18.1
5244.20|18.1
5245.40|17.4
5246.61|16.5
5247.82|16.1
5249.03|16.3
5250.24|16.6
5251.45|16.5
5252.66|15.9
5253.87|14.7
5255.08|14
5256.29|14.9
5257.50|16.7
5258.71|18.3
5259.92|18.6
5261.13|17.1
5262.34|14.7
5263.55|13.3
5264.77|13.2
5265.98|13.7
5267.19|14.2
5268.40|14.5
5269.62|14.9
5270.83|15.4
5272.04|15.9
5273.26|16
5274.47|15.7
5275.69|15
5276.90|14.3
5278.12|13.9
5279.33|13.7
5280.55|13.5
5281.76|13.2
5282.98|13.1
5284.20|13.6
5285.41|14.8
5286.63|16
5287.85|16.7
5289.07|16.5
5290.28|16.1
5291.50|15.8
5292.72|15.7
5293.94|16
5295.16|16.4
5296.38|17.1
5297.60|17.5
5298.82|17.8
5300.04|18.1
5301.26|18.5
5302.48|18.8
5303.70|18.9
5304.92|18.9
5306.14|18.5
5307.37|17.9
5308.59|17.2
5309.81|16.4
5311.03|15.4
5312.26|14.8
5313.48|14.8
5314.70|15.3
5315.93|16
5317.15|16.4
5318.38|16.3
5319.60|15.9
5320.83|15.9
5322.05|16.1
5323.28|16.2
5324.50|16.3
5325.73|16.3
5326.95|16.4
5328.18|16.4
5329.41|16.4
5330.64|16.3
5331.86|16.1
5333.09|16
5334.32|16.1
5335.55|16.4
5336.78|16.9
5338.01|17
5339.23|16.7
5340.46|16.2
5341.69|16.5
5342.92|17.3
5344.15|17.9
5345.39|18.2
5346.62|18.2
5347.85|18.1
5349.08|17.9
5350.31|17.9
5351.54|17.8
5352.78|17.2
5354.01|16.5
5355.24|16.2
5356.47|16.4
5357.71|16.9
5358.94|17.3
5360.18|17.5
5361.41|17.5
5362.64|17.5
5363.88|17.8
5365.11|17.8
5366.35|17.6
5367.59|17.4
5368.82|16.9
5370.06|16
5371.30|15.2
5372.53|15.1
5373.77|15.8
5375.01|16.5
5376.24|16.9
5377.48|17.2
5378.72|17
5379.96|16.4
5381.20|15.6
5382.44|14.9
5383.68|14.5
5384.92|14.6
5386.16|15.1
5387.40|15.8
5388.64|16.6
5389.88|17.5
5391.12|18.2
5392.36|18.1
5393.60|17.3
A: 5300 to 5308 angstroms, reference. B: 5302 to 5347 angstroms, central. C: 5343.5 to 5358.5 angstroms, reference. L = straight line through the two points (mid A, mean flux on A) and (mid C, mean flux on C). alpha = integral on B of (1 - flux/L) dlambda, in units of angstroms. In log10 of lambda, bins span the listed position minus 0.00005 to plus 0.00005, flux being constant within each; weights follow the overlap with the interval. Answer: 3.4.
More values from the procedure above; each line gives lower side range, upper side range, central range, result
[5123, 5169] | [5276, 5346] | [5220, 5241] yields 0.6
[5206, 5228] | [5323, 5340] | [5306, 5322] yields 0.3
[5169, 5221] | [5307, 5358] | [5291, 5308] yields -1.2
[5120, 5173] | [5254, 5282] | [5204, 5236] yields -1.2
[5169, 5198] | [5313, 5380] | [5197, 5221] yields -2.5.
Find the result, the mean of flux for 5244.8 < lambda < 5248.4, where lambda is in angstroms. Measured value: 16.7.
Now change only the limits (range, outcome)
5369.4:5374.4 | 15.5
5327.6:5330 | 16.4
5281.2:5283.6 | 13.1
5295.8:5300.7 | 17.6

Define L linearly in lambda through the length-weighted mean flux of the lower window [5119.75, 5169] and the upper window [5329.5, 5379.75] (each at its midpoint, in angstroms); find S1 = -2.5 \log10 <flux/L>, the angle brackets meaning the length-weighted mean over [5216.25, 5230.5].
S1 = 0.035 mag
